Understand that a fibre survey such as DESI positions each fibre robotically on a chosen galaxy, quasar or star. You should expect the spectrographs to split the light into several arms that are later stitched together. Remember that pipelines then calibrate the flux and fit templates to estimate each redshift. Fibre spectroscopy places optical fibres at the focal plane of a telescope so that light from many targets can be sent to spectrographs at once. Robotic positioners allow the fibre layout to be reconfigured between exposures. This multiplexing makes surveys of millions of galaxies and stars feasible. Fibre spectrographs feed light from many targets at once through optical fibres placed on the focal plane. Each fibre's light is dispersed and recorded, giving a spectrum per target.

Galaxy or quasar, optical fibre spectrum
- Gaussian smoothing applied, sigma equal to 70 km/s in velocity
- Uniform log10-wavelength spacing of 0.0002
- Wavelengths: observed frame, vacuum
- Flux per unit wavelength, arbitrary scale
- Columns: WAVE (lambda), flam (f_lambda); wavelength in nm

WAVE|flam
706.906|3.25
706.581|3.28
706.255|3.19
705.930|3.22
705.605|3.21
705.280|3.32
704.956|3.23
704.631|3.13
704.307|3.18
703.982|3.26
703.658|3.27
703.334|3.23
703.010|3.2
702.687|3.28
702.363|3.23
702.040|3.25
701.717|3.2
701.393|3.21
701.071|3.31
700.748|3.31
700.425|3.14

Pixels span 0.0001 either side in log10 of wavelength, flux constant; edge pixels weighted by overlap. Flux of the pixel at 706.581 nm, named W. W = 3.28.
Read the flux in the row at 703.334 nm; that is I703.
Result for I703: 3.23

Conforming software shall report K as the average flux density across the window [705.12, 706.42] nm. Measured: 3.23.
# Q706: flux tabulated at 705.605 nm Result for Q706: 3.21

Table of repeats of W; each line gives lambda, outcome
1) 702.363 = 3.23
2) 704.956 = 3.23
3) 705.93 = 3.22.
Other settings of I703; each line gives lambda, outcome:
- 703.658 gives 3.27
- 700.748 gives 3.31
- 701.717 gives 3.2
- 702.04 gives 3.25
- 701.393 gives 3.21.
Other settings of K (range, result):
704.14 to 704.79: 3.15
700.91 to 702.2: 3.24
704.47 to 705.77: 3.22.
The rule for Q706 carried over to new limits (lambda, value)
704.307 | 3.18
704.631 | 3.13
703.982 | 3.26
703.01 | 3.2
